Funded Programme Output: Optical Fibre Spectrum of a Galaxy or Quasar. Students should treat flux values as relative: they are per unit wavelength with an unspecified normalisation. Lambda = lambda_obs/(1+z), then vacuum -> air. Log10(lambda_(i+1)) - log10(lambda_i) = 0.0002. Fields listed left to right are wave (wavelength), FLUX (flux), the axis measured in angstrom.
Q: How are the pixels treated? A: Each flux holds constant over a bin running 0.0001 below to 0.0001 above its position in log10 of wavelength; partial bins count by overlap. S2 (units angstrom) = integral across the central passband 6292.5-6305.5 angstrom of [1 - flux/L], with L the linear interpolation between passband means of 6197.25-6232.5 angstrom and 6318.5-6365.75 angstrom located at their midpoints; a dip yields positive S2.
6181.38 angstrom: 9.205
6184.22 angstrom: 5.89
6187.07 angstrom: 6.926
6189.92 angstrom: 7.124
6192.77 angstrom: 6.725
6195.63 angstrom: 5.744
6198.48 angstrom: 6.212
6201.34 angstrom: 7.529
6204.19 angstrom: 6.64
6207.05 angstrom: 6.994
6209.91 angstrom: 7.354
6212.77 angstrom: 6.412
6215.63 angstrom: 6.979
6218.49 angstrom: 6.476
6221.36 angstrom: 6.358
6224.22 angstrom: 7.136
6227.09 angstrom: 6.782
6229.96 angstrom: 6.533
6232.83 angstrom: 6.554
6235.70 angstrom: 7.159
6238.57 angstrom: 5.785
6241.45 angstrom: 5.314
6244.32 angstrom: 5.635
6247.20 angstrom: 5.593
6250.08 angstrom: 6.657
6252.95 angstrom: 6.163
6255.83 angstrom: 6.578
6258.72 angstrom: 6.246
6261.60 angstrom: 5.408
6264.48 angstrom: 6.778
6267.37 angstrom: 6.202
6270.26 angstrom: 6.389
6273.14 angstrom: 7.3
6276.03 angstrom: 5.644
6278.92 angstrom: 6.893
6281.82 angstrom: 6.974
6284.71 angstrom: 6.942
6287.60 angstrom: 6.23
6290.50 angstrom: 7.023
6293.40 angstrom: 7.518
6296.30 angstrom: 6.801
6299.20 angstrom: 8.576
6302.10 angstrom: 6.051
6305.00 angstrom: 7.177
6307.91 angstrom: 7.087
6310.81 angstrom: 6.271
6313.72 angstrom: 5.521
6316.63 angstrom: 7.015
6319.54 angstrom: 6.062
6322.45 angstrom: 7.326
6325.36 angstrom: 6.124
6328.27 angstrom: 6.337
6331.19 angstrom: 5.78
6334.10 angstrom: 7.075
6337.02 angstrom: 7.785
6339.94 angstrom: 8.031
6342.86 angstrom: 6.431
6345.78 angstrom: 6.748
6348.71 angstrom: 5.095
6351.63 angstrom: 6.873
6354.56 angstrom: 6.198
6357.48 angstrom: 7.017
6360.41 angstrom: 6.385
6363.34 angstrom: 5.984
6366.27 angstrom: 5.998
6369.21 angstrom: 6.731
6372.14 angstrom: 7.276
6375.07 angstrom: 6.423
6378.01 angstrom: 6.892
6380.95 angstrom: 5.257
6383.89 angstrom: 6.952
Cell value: -1.1 angstrom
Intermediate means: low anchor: 6.78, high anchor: 6.57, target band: 7.22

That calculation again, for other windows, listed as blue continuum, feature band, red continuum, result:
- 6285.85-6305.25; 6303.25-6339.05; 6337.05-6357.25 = 1.1 angstrom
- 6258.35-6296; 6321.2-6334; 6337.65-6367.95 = 0.2 angstrom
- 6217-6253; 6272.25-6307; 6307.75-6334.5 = -3.0 angstrom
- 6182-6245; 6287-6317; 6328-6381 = -1.2 angstrom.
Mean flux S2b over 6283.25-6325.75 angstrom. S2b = 6.8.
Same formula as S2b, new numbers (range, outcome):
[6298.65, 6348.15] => 6.72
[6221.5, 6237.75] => 6.76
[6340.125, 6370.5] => 6.41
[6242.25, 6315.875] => 6.54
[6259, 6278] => 6.3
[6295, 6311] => 7.05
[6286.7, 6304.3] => 7.06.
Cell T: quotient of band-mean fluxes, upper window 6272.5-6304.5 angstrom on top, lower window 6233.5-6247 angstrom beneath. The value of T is 1.2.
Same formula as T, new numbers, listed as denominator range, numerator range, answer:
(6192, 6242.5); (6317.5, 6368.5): 0.99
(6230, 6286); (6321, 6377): 1.04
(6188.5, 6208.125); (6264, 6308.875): 1.02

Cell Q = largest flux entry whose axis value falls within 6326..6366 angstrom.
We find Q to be 8.031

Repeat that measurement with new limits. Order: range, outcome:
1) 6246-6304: 8.576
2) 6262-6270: 6.778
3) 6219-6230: 7.136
